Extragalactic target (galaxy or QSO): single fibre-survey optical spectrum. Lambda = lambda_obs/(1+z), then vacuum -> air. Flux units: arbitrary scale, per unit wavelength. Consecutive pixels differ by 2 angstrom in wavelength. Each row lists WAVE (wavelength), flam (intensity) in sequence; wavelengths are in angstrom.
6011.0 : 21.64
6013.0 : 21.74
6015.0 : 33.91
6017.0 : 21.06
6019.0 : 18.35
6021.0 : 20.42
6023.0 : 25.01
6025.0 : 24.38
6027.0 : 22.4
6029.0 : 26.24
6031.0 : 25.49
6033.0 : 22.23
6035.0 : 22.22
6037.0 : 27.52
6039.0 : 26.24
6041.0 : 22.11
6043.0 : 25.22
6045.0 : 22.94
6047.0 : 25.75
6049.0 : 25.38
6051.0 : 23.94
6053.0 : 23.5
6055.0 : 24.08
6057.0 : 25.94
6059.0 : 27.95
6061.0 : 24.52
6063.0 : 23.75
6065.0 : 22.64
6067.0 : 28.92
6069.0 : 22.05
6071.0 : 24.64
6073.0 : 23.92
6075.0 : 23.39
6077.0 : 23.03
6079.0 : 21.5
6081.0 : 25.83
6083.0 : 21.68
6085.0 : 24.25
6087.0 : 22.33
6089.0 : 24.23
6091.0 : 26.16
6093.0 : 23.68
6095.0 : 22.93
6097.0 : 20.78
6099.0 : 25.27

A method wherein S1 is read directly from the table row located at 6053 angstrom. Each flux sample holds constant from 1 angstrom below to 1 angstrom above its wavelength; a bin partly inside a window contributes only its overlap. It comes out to 23.5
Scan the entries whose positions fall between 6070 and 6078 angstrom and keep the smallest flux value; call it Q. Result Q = 23.03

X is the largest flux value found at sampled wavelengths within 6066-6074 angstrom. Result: 28.92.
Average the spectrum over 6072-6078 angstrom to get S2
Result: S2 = 23.4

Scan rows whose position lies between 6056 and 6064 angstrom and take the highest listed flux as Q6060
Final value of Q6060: 27.95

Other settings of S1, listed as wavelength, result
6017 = 21.06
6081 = 25.83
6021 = 20.42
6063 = 23.75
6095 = 22.93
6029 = 26.24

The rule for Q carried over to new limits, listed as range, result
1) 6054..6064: 23.75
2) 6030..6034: 22.23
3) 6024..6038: 22.22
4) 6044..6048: 22.94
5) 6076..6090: 21.5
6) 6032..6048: 22.11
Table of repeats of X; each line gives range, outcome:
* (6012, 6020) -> 33.91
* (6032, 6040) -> 27.52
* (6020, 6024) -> 25.01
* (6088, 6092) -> 26.16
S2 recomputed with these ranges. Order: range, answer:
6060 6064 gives 24.1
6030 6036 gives 23.3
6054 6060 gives 26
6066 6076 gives 24.6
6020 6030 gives 23.7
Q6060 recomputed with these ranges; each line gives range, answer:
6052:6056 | 24.08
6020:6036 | 26.24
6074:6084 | 25.83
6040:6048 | 25.75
